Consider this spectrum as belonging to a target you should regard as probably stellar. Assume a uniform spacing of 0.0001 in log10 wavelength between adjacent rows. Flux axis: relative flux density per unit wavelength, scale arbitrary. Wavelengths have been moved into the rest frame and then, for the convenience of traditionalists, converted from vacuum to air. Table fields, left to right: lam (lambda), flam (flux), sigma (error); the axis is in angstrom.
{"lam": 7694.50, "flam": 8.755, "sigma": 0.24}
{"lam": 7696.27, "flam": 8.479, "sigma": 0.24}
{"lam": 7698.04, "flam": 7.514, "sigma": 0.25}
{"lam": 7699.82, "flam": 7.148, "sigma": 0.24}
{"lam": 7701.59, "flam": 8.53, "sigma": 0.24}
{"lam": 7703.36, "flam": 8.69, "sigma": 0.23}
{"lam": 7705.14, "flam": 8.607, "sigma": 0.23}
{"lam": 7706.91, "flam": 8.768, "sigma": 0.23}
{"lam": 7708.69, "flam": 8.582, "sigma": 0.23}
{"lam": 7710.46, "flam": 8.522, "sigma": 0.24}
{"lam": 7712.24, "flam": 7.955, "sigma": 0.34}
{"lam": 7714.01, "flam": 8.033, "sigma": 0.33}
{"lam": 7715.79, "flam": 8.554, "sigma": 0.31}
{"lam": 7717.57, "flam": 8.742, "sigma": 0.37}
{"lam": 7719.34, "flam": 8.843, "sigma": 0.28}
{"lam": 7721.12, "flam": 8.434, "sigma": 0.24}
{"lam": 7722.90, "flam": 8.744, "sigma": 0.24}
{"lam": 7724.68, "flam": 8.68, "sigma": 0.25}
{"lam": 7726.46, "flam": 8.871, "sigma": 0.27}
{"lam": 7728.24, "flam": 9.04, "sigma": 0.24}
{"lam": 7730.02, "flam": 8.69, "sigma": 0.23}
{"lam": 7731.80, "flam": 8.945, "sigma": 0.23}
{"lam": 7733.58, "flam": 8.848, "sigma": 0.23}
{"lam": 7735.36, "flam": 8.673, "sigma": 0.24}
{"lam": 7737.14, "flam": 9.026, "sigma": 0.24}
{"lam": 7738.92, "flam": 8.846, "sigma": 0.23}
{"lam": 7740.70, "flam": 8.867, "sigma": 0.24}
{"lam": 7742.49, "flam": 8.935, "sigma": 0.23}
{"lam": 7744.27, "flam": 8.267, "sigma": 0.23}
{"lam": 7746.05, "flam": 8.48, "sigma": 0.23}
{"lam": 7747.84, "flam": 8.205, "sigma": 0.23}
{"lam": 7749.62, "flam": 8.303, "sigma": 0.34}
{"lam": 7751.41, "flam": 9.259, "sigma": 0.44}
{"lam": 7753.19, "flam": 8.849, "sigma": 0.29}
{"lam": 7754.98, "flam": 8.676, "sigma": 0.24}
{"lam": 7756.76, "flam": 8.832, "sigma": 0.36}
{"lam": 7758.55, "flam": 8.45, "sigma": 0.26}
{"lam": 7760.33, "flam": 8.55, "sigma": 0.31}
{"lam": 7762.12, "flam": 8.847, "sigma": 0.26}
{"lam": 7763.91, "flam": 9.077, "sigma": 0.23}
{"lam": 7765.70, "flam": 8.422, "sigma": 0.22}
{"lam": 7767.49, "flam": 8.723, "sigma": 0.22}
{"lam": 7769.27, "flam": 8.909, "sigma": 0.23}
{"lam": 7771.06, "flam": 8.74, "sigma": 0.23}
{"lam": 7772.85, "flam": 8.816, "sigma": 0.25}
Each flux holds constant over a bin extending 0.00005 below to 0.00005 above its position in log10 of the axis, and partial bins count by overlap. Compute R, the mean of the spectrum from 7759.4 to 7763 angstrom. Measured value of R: 8.7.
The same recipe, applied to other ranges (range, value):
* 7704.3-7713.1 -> 8.49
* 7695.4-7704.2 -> 8.07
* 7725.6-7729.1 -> 8.95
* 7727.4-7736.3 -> 8.84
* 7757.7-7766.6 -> 8.67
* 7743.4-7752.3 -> 8.5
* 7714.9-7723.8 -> 8.66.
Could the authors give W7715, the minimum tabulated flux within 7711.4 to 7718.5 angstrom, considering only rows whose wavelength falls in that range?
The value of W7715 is 7.955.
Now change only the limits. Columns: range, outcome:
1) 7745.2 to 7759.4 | 8.205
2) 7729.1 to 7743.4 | 8.673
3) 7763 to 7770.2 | 8.422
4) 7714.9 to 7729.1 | 8.434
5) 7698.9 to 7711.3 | 7.148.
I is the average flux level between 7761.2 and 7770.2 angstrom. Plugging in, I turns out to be 8.79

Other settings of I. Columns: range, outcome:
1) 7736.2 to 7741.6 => 8.91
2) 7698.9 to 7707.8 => 8.34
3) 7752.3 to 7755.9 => 8.77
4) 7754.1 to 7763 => 8.68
